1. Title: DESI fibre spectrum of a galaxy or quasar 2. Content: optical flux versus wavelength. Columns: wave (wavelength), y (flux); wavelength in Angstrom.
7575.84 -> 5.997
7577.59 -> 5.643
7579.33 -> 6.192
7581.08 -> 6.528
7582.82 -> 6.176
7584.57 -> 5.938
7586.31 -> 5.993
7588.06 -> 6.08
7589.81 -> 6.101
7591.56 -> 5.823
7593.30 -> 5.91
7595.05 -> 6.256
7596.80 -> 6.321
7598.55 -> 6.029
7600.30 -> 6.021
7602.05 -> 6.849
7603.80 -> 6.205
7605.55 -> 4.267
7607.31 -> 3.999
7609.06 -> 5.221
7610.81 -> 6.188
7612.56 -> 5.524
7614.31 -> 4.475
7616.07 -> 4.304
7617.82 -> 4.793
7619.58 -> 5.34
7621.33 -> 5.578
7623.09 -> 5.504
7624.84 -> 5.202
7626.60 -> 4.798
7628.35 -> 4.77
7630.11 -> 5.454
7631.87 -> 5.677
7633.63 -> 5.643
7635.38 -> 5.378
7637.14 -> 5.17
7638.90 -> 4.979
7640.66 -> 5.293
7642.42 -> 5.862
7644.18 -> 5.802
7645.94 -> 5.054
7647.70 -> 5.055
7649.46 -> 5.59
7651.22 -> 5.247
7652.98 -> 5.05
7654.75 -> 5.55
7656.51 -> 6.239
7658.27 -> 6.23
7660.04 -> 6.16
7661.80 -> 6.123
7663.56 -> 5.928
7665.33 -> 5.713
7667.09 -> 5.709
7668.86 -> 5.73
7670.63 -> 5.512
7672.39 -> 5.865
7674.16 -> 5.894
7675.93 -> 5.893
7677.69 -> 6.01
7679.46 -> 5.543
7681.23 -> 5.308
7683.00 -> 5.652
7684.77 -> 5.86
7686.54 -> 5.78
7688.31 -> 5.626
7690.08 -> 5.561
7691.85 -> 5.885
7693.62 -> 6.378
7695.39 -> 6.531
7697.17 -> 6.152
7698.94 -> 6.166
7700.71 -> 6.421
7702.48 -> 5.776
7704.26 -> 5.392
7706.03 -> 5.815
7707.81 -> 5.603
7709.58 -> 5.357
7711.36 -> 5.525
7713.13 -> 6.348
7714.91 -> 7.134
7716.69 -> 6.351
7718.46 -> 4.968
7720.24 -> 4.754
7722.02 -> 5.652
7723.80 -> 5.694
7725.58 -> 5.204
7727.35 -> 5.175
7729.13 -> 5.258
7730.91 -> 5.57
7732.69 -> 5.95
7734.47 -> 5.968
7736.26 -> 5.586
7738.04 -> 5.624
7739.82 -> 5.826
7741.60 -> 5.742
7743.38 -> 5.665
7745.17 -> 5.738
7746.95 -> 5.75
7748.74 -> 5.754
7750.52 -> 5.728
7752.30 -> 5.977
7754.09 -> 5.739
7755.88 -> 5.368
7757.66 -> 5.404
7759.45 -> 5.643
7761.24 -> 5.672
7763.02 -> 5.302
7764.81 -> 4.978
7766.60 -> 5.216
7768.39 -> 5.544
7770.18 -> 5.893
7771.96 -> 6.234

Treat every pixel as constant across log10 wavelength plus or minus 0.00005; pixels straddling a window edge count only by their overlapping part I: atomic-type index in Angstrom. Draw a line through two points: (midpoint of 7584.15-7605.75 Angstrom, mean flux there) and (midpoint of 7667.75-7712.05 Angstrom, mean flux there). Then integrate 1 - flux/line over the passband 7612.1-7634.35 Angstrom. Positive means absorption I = 3.06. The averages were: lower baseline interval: 6.04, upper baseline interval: 5.81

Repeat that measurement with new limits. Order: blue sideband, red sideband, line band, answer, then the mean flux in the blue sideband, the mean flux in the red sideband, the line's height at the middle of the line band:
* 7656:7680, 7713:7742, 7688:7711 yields -0.46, 5.9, 5.68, 5.78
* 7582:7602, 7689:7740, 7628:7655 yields 2.76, 6.09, 5.78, 5.96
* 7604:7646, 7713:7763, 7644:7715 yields -4.82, 5.2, 5.67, 5.43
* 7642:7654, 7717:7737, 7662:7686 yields -1.59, 5.36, 5.46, 5.39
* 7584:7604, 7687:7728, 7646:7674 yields 1.14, 6.13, 5.81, 5.94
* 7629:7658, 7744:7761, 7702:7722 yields -0.48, 5.45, 5.67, 5.59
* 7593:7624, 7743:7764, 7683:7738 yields -1.81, 5.48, 5.64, 5.59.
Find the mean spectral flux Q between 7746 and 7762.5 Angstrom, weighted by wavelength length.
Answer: 5.66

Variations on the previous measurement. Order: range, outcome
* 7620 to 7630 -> 5.2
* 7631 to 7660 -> 5.51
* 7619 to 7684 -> 5.56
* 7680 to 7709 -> 5.86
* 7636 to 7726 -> 5.73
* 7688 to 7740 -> 5.78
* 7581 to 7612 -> 5.86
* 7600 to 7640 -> 5.26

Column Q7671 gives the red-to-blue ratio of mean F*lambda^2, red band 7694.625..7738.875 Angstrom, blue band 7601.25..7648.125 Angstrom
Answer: 1.1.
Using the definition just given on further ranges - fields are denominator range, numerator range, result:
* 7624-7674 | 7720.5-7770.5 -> 1.03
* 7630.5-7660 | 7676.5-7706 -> 1.08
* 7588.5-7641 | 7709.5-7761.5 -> 1.08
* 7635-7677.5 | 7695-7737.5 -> 1.04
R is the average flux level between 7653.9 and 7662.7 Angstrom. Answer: 6.07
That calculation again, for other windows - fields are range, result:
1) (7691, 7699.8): 6.22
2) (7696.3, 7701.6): 6.26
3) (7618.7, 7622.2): 5.46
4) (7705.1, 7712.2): 5.57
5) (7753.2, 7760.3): 5.54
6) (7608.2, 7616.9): 5.15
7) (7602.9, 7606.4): 5.26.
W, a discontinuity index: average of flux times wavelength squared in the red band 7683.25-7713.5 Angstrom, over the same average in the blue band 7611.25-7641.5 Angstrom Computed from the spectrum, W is 1.16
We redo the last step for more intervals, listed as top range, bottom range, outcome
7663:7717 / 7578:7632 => 1.07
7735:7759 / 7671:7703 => 0.98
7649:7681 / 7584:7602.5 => 0.96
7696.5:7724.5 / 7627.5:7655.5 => 1.11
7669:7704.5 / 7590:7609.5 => 1.05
